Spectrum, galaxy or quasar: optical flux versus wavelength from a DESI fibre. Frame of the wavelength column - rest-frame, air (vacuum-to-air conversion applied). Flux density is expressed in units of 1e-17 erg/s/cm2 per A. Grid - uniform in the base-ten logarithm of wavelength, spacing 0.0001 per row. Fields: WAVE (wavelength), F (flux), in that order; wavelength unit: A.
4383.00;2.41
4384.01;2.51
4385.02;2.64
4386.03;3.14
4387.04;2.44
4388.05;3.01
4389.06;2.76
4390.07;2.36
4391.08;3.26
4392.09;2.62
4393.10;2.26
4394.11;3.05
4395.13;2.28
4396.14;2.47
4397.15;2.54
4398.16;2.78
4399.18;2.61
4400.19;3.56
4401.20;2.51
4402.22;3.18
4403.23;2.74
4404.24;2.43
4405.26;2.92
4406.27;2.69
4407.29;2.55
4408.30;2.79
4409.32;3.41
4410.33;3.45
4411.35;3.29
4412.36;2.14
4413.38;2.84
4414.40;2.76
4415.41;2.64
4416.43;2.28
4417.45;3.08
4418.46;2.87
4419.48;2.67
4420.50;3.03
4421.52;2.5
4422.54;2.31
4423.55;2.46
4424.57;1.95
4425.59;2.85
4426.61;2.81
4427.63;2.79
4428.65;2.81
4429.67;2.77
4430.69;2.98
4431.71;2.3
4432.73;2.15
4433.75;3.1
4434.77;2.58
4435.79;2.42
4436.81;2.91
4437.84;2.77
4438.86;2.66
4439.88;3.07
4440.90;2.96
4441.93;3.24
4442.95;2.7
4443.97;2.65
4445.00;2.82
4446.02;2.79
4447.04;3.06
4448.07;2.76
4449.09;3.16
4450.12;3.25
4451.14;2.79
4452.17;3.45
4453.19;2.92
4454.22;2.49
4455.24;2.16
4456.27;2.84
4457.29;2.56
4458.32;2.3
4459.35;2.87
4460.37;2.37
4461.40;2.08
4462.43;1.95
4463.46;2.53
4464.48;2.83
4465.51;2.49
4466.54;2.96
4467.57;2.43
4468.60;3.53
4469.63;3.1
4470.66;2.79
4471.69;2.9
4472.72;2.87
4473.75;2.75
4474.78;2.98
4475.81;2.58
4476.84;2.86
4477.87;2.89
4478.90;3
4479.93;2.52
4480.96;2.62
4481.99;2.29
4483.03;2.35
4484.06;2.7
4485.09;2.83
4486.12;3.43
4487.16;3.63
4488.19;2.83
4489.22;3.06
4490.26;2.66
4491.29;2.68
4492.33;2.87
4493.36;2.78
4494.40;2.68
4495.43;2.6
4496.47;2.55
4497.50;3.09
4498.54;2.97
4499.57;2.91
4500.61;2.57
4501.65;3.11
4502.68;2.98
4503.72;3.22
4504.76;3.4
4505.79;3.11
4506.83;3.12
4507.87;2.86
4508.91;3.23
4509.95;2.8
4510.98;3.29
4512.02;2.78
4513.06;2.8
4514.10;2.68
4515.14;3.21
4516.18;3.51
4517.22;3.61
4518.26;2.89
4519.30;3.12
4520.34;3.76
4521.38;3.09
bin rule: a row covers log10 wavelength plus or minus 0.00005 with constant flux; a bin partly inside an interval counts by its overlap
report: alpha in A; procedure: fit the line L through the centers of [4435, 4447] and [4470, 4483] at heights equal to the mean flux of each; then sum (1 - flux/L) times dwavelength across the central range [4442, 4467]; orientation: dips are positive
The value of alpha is 0.8 A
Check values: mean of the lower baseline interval 2.82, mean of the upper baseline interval 2.74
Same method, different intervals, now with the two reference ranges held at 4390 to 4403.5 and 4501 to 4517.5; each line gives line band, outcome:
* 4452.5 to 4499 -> 3.9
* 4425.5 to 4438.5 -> 0.7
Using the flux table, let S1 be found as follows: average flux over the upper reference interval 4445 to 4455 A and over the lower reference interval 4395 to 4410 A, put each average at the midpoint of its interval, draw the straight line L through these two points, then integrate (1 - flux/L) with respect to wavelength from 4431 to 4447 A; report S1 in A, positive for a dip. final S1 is 0.82 A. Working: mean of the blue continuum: 2.79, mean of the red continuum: 2.94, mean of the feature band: 2.75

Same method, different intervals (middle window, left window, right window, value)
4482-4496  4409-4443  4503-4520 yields 0.8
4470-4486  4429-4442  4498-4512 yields 0.9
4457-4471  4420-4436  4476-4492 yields 0.6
